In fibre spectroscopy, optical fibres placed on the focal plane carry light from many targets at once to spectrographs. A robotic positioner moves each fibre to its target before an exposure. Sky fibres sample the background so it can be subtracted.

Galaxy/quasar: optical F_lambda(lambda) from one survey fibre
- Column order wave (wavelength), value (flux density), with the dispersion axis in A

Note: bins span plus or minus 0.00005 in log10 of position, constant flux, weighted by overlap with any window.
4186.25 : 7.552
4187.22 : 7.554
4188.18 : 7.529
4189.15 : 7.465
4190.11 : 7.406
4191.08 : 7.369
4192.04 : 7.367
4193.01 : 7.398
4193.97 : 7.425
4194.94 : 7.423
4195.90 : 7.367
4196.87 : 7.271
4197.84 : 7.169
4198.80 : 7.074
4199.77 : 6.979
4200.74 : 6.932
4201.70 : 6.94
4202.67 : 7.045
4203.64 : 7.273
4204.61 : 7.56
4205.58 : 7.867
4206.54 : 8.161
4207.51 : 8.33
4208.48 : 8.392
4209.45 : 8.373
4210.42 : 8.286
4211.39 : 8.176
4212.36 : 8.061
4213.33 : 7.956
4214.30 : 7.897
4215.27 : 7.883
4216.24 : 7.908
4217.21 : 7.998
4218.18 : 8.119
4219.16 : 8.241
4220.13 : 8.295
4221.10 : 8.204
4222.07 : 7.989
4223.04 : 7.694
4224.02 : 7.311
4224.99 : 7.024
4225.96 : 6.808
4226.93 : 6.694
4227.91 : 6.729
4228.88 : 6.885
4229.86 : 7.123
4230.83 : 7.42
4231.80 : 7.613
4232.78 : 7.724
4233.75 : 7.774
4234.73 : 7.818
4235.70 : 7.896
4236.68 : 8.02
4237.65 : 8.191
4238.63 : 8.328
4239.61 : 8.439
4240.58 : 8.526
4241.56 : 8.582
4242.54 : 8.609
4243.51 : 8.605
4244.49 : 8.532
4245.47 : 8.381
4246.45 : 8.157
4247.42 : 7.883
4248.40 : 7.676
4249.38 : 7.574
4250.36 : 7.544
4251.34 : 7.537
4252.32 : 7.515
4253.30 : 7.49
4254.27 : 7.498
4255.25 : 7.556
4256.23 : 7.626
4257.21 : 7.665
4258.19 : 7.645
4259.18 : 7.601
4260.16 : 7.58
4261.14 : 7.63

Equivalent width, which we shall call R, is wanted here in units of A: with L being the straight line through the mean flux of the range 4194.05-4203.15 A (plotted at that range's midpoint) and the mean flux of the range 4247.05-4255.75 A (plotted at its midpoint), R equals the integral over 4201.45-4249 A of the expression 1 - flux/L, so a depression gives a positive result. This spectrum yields -3.2 A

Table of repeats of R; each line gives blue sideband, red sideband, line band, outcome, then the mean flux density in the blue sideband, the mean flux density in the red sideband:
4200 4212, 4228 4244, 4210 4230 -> 0.4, 7.76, 7.94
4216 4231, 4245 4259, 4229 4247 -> -1.1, 7.52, 7.69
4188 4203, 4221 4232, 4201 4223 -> -2.1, 7.26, 7.25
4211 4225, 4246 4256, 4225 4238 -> 0.7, 7.94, 7.65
